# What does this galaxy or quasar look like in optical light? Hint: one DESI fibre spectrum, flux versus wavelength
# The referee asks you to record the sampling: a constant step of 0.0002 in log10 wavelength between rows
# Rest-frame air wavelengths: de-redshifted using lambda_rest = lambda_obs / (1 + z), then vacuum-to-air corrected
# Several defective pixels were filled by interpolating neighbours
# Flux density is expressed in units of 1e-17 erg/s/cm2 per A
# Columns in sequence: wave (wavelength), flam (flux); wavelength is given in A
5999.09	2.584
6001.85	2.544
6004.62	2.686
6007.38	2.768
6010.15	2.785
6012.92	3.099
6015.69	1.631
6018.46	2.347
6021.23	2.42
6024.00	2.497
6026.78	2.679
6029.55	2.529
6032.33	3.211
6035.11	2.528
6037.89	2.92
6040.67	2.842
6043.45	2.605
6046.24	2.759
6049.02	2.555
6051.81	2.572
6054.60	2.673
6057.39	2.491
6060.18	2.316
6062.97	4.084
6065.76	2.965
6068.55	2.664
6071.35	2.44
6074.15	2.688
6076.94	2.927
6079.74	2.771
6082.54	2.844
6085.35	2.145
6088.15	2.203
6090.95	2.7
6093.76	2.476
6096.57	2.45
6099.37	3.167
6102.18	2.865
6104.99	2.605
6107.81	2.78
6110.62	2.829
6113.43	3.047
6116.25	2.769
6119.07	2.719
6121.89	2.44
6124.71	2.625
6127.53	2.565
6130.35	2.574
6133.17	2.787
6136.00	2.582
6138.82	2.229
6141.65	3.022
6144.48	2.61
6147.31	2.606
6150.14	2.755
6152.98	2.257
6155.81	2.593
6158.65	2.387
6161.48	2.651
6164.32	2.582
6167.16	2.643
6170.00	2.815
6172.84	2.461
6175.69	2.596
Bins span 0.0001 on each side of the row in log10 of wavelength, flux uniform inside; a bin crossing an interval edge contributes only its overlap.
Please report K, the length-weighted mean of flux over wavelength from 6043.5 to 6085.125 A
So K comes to 2.74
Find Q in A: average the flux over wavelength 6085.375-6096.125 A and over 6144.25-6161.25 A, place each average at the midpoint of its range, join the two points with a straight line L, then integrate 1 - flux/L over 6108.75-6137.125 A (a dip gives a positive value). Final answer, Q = -2.5 A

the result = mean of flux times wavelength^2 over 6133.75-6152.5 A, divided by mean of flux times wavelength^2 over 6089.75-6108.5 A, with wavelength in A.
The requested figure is 1.0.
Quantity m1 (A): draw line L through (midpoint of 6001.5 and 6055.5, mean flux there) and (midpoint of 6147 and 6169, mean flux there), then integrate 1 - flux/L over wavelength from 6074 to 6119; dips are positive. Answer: -1.9 A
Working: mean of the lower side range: 2.63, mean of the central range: 2.71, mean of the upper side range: 2.56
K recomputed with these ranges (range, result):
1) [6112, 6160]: 2.62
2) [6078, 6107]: 2.63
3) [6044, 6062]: 2.6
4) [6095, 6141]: 2.69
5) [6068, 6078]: 2.67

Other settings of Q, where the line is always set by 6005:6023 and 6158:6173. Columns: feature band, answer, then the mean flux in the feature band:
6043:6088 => -2.8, 2.71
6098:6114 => -1.8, 2.87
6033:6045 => -1.0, 2.75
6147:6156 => 0.2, 2.54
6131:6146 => -0.3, 2.64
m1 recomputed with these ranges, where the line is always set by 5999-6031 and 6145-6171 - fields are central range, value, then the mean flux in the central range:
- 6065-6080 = -1.0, 2.73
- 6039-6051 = -0.6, 2.69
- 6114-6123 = -0.4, 2.68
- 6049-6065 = -1.6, 2.81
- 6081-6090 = 0.5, 2.42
